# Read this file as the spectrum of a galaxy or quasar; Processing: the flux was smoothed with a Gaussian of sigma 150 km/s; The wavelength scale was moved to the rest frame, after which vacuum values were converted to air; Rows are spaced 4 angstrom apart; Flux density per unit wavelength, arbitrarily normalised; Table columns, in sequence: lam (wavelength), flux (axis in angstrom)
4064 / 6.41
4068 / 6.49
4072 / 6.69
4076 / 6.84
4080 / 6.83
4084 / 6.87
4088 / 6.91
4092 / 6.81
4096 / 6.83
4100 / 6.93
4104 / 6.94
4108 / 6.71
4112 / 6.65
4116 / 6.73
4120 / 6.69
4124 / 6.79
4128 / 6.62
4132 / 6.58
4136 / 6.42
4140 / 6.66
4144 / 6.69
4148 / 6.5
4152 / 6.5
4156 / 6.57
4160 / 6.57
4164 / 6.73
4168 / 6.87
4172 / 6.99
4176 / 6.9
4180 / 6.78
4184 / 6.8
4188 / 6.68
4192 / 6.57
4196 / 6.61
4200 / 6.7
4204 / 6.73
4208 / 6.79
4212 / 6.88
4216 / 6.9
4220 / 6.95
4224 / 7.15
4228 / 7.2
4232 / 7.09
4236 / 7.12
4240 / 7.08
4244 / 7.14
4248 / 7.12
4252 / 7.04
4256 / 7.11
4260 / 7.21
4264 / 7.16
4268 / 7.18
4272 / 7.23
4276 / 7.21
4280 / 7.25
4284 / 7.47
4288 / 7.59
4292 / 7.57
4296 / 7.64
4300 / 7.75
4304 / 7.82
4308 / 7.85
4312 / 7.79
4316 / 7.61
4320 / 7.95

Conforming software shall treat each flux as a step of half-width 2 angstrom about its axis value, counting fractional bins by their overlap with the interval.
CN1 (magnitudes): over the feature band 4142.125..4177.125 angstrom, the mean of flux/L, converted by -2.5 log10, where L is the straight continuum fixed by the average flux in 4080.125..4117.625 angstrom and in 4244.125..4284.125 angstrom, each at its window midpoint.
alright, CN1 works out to 0.04 mag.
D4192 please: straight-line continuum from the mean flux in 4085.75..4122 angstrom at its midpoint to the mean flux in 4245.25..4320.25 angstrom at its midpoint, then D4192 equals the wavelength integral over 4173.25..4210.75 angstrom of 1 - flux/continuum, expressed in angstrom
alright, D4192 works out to 2.0 angstrom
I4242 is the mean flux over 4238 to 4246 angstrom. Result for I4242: 7.11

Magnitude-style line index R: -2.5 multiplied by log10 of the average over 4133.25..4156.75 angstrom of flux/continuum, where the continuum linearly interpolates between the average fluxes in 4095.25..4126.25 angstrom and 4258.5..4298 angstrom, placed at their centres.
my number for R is 0.06 mag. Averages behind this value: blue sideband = 6.78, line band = 6.56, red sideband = 7.35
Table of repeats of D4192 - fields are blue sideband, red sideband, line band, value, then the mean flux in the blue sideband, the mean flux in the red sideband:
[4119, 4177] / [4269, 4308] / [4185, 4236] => 1.3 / 6.67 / 7.51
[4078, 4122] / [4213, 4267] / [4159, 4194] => 1.0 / 6.81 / 7.1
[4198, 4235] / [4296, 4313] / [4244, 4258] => 0.3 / 6.94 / 7.78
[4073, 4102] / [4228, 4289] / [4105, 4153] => 2.1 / 6.85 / 7.19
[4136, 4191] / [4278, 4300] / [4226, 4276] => 0.9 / 6.7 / 7.53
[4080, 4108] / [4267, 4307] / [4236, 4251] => 0.5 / 6.87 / 7.49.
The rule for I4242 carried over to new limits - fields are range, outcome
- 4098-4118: 6.79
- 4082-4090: 6.89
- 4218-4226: 7.05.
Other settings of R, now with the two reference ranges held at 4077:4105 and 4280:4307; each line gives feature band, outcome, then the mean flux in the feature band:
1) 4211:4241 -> 0.05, 7.05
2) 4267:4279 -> 0.05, 7.21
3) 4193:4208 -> 0.09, 6.69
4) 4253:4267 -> 0.05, 7.15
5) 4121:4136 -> 0.06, 6.63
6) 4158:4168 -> 0.07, 6.69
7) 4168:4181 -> 0.04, 6.9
